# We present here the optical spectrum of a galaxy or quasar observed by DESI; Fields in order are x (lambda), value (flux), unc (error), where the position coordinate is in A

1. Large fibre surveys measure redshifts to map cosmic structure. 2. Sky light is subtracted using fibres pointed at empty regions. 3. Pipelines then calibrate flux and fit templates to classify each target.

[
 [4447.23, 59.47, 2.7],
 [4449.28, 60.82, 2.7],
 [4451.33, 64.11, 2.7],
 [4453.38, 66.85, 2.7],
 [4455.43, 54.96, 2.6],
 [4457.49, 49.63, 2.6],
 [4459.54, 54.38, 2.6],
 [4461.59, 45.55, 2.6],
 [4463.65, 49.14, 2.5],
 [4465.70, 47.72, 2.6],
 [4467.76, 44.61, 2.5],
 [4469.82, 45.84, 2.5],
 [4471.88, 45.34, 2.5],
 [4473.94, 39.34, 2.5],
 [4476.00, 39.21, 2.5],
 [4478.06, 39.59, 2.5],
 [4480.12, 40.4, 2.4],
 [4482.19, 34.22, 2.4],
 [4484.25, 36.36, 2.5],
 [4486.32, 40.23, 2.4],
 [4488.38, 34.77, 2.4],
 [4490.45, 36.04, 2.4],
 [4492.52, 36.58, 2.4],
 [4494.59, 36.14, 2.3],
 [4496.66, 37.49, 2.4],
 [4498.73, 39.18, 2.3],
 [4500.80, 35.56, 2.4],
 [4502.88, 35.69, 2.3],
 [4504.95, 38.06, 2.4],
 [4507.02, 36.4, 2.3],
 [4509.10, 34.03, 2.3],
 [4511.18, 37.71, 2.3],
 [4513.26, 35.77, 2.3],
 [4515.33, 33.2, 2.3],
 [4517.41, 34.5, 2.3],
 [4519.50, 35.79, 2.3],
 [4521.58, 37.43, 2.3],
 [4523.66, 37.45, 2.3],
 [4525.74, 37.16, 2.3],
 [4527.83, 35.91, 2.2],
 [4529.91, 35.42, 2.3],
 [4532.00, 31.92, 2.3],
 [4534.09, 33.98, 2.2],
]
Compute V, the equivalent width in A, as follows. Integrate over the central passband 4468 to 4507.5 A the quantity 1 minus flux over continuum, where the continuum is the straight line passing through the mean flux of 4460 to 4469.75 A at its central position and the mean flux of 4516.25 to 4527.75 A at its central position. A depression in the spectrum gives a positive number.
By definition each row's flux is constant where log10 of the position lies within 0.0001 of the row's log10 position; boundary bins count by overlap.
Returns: 4.09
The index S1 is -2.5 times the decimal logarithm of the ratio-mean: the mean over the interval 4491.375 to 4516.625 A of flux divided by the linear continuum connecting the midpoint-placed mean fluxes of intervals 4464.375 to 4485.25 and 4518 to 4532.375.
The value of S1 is 0.06 mag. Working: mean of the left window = 41.4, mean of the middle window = 36.3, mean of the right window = 36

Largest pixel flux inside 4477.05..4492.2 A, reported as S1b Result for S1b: 40.4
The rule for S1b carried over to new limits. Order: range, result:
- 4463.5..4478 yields 49.14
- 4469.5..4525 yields 45.84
